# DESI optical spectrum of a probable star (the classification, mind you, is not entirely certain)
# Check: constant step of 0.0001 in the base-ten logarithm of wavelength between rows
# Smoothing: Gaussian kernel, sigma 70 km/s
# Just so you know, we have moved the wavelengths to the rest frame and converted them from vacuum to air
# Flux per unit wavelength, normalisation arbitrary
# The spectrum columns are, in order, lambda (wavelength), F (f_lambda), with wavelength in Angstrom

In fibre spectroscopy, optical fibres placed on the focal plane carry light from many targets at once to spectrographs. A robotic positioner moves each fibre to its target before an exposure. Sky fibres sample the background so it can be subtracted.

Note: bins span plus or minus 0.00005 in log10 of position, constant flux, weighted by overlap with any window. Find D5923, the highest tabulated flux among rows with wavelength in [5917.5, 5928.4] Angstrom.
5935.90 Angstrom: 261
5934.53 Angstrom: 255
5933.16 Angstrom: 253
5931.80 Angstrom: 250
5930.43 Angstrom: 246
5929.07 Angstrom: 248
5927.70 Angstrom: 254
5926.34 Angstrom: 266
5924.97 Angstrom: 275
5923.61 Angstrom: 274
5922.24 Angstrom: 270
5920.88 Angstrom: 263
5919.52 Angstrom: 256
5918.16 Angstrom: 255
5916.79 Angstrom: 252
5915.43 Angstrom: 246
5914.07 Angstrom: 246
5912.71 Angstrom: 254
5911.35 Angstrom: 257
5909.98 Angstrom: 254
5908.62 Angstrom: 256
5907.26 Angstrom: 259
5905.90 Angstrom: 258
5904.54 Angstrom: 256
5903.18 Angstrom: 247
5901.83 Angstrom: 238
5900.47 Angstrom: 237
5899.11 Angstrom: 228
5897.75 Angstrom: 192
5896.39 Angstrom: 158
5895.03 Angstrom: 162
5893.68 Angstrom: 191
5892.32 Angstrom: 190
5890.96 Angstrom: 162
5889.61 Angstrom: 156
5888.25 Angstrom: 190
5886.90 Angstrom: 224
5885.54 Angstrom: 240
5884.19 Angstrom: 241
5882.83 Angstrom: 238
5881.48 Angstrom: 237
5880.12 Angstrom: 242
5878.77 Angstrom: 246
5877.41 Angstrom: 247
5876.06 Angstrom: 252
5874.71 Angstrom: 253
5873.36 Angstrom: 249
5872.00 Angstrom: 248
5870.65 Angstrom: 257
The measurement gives 275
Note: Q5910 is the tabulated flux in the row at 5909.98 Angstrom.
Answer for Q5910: 254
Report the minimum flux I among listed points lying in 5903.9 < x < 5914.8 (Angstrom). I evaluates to 246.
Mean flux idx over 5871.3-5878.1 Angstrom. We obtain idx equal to 250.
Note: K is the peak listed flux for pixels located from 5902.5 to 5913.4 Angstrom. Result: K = 259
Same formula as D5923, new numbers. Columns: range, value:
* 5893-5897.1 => 191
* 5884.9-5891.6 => 240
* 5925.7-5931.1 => 266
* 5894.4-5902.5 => 238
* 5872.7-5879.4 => 253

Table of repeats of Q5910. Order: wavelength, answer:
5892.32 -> 190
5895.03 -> 162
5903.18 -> 247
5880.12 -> 242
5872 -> 248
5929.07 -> 248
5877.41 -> 247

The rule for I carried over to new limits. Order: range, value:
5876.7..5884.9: 237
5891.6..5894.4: 190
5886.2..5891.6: 156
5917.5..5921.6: 255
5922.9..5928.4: 254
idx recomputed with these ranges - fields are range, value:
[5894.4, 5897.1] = 160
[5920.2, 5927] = 270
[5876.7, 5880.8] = 245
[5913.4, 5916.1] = 246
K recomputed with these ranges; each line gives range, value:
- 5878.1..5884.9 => 246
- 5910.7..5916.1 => 257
